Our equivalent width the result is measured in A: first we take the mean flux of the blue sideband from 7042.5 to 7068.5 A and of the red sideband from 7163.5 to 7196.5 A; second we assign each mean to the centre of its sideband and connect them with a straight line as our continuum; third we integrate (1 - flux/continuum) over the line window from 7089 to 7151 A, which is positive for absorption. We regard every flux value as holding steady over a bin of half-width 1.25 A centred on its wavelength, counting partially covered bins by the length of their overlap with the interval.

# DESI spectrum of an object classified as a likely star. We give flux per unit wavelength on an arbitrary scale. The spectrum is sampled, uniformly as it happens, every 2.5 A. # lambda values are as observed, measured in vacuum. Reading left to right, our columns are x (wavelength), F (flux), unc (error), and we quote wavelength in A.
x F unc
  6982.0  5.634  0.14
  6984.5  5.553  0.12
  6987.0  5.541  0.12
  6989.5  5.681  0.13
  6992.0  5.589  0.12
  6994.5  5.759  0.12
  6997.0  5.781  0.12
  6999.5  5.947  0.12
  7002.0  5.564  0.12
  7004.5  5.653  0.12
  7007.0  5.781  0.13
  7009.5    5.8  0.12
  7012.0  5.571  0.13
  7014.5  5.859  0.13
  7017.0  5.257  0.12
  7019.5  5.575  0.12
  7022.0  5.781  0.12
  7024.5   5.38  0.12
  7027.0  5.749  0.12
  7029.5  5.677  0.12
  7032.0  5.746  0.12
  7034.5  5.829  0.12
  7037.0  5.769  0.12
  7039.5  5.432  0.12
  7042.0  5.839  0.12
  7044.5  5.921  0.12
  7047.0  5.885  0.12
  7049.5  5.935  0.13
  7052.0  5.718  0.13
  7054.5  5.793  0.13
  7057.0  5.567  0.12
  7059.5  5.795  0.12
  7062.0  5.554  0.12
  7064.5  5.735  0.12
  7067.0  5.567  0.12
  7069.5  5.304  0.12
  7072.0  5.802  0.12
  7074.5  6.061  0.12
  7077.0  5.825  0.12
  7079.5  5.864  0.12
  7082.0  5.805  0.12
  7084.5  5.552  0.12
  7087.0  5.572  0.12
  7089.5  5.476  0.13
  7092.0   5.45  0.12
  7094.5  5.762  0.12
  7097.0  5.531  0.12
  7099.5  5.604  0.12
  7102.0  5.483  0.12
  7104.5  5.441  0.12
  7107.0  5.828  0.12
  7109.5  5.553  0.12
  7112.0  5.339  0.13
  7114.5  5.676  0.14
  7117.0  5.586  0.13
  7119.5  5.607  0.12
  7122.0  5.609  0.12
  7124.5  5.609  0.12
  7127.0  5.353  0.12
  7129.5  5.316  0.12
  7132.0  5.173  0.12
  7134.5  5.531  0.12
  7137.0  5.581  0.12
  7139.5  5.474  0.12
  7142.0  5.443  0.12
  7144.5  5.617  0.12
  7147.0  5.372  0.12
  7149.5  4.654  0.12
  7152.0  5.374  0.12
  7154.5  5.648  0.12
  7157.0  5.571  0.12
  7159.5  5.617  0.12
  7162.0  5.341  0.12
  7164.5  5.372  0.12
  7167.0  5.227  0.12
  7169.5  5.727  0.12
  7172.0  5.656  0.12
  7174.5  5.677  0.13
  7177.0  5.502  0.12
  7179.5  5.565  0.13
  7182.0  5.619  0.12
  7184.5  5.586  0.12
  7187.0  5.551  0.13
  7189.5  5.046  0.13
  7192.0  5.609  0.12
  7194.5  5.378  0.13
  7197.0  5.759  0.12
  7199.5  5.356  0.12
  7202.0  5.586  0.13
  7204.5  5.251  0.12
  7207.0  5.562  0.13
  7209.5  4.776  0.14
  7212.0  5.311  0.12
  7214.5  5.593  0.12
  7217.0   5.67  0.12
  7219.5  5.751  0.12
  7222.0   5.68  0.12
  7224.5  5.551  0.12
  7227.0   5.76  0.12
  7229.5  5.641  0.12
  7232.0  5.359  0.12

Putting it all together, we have 1.5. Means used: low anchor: 5.75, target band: 5.48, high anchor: 5.51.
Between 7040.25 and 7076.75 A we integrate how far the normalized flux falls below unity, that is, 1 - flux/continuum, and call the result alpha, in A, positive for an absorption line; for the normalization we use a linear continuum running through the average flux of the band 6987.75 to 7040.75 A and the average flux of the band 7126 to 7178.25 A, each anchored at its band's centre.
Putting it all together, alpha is -1.0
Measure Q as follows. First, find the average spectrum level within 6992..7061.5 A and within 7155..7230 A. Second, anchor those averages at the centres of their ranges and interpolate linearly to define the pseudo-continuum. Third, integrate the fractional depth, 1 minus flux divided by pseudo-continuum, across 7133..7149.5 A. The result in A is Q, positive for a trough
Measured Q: 0.41 A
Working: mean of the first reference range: 5.71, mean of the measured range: 5.43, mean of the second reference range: 5.51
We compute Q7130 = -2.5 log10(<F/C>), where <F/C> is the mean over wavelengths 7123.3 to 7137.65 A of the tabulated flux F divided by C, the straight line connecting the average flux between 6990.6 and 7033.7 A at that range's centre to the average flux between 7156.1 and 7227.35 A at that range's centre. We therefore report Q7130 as 0.028 mag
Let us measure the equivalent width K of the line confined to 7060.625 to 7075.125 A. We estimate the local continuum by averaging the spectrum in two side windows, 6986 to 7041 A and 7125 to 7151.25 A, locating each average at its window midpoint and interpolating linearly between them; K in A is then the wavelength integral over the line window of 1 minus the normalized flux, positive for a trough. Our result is -0.3 A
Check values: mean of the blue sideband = 5.67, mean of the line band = 5.65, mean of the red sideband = 5.36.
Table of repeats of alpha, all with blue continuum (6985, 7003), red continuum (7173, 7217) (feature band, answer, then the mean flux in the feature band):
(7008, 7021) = 0.1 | 5.62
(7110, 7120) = 0.0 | 5.55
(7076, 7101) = -0.3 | 5.64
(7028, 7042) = -0.2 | 5.7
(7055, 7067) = -0.1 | 5.66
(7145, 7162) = 0.4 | 5.38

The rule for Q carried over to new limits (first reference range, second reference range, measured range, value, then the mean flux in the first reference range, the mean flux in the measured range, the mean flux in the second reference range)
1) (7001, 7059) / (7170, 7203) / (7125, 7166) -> 1.27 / 5.7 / 5.41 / 5.53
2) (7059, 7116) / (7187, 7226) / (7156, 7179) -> -0.01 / 5.63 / 5.52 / 5.46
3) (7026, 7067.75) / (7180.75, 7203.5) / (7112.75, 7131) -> 0.28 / 5.74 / 5.53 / 5.5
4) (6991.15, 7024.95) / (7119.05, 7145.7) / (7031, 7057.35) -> -0.74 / 5.67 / 5.77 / 5.48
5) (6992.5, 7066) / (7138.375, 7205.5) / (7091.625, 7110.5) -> 0.00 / 5.71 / 5.59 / 5.47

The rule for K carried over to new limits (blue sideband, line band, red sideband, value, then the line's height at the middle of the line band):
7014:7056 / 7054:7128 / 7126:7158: -1.1 A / 5.54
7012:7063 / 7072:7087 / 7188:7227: -0.4 A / 5.64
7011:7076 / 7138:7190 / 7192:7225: 0.7 A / 5.54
